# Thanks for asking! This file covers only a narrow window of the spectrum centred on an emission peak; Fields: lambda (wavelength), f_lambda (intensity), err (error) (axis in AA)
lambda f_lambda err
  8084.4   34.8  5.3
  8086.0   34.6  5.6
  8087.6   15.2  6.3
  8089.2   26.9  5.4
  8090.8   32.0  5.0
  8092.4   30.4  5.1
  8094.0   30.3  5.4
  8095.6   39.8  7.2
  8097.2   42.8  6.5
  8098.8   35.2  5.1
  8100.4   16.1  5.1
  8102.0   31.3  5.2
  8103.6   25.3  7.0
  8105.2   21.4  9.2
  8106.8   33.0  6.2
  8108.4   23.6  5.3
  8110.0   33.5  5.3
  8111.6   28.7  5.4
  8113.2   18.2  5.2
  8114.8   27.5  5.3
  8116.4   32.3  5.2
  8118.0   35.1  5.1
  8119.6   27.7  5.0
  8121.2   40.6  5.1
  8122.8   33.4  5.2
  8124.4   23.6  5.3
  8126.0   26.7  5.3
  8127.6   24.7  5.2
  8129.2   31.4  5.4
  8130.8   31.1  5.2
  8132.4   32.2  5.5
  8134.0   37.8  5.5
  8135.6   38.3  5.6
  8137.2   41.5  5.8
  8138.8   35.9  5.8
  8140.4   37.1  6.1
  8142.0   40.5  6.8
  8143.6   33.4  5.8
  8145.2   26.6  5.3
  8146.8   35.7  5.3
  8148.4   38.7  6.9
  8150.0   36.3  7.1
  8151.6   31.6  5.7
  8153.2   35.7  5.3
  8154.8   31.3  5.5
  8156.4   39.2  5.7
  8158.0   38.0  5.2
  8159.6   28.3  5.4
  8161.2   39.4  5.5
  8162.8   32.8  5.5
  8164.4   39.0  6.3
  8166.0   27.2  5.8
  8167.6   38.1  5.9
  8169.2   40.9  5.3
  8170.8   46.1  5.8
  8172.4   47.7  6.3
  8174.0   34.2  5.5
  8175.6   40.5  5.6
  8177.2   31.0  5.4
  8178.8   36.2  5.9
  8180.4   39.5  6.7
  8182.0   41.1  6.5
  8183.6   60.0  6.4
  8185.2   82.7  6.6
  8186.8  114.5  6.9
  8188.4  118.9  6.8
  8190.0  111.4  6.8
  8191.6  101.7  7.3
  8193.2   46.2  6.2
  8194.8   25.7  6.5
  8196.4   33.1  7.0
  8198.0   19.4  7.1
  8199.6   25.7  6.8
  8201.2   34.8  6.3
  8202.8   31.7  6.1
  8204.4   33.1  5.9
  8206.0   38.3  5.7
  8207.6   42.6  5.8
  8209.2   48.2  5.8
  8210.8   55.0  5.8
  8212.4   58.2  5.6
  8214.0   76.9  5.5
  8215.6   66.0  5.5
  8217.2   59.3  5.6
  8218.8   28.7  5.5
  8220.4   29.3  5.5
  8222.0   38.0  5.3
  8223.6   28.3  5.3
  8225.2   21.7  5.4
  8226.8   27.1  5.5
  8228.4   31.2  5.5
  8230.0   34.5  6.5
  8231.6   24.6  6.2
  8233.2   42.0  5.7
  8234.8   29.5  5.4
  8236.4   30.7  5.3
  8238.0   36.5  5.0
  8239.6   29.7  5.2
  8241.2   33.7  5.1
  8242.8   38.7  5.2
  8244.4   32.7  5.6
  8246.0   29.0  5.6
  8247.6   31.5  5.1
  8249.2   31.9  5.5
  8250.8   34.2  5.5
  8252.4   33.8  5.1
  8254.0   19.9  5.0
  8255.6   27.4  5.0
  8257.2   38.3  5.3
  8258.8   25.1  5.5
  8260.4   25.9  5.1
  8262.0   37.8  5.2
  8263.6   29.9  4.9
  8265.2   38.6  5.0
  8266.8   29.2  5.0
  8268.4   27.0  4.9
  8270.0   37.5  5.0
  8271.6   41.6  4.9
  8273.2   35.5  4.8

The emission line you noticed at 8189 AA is H-alpha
